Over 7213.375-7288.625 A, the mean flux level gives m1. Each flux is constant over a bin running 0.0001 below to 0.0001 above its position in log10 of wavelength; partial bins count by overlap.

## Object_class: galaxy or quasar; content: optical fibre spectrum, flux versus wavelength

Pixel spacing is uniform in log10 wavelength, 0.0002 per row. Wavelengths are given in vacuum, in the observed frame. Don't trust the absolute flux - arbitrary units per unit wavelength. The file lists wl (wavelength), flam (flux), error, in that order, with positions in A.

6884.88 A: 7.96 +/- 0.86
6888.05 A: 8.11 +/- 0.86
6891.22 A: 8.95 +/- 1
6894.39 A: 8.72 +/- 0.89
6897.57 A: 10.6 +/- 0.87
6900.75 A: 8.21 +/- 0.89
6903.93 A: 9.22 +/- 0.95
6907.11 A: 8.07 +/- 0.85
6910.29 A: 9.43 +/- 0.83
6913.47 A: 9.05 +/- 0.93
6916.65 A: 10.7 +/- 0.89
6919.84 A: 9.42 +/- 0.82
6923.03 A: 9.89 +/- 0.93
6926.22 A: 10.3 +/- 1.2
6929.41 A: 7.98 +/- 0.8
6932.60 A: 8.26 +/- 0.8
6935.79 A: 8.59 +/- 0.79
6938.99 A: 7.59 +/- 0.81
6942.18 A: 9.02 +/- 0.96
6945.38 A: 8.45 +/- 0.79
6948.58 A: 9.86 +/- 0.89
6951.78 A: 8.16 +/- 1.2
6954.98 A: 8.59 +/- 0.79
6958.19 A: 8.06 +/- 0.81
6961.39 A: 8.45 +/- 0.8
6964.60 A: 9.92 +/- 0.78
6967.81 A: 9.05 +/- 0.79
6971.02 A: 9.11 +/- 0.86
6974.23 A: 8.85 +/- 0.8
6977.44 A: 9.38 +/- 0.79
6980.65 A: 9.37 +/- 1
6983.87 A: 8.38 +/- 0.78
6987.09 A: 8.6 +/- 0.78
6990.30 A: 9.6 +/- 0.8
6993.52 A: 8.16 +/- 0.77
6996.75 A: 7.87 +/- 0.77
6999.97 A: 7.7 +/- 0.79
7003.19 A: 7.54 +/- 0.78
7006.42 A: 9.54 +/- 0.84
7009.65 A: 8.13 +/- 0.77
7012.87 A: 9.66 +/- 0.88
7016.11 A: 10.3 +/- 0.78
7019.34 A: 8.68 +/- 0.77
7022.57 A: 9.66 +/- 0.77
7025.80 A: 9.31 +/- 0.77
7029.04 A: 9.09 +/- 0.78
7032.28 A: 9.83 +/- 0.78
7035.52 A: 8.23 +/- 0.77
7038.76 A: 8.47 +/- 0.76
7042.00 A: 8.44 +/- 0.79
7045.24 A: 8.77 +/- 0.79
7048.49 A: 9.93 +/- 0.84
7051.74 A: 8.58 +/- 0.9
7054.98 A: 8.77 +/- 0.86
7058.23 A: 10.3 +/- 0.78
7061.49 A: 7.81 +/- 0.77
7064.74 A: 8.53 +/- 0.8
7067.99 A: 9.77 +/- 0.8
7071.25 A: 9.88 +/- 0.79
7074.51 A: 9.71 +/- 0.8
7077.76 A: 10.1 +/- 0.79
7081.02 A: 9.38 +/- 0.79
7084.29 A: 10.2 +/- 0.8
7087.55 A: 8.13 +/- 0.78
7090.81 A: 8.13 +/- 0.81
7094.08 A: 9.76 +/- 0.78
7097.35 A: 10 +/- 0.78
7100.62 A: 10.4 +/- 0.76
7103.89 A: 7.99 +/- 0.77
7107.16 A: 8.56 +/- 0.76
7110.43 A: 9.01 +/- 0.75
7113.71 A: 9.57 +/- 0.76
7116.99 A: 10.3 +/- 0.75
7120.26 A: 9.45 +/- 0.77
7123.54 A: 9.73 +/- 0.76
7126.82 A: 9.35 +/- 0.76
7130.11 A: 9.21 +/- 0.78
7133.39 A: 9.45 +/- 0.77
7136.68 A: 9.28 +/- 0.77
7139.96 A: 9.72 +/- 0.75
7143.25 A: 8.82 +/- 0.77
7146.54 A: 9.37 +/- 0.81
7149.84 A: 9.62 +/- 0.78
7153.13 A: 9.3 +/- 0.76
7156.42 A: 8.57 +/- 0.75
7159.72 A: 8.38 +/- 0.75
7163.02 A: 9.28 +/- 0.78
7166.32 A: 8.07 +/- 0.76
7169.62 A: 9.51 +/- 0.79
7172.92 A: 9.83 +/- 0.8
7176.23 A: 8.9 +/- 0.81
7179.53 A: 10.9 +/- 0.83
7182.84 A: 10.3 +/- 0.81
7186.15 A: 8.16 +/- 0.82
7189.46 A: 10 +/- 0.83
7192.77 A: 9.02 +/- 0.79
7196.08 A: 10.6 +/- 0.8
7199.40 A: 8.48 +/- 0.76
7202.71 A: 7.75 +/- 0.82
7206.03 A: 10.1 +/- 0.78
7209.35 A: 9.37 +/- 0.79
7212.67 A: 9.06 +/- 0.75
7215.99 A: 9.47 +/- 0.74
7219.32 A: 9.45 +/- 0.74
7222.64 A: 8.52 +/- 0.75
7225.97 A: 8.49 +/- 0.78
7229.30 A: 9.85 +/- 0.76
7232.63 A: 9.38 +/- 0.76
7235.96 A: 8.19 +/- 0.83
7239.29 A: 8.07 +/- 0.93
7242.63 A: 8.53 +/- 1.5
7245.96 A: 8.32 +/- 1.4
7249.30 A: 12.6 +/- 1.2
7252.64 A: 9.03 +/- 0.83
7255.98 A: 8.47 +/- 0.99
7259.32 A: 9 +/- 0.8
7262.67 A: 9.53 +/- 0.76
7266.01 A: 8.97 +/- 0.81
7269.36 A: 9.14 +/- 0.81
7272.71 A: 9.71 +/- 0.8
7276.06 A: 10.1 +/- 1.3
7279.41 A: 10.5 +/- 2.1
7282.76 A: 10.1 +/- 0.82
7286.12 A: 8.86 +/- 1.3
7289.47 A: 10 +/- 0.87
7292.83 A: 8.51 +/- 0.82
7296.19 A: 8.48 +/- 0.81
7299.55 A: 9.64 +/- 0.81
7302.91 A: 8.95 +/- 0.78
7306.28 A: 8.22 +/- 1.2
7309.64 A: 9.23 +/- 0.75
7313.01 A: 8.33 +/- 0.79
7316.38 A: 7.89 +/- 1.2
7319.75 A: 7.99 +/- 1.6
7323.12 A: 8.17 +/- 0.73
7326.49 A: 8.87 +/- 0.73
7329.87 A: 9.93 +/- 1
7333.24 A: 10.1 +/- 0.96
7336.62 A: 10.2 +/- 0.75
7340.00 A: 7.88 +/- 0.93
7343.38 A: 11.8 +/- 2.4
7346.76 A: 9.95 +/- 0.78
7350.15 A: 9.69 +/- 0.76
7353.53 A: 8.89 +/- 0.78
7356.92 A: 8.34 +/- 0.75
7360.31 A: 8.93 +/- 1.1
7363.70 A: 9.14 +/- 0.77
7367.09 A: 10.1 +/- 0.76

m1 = 9.29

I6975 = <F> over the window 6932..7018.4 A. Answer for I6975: 8.75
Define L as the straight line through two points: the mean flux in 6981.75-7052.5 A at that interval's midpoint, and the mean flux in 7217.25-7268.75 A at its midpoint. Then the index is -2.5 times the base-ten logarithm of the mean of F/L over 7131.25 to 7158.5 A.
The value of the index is -0.03 mag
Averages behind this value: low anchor 8.85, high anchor 9.1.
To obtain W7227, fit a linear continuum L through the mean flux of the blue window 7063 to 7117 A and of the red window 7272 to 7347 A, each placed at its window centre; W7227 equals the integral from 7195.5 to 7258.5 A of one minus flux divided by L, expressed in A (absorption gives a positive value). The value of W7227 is 1.2 A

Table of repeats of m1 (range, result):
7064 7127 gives 9.41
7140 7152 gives 9.33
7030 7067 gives 8.9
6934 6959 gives 8.55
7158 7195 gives 9.32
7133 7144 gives 9.34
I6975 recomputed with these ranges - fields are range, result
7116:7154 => 9.46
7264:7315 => 9.24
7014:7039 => 9.24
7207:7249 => 9.03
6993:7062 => 8.88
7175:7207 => 9.41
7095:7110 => 9.25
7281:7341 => 8.98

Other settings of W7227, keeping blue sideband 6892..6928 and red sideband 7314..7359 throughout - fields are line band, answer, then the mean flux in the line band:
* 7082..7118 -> 0.2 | 9.26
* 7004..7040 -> 0.8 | 9.14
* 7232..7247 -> 1.3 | 8.45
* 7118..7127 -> -0.3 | 9.6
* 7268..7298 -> -0.9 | 9.49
